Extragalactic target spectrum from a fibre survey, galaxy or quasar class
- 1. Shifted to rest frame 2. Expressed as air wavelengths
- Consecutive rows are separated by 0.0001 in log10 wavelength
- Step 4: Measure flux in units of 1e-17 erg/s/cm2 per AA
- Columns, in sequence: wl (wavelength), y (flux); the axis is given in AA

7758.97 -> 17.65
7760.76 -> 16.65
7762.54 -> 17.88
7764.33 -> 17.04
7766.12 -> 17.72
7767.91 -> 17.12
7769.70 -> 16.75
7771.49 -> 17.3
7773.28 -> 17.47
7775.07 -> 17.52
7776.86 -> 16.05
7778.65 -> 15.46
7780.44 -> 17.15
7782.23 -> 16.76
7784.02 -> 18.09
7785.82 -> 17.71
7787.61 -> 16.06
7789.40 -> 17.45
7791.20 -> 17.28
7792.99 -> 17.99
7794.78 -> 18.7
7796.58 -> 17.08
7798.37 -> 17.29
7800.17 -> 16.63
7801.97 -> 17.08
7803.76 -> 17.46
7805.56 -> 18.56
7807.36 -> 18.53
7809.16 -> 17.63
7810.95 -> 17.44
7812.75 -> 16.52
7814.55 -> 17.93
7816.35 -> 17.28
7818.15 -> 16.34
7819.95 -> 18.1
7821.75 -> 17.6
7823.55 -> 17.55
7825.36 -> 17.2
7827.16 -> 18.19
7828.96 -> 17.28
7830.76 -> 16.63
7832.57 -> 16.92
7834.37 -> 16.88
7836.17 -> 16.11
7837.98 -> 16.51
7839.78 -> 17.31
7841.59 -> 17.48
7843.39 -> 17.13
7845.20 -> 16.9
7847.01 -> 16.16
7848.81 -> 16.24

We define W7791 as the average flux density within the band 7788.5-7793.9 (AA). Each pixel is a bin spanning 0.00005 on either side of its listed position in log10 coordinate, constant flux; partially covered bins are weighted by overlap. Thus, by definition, 17.6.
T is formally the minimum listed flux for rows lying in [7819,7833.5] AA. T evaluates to 16.63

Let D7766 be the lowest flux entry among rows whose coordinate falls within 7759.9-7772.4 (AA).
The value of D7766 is 16.65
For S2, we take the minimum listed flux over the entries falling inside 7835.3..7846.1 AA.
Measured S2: 16.11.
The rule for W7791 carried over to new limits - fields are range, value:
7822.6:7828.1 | 17.6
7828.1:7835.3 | 16.9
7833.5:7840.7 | 16.7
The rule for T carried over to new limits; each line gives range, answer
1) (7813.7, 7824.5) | 16.34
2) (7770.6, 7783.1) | 15.46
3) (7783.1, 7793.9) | 16.06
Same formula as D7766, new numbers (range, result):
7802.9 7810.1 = 17.46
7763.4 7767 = 17.04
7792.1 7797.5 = 17.08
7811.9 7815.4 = 16.52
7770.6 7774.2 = 17.3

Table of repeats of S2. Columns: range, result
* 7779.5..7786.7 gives 16.76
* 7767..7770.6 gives 16.75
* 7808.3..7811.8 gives 17.44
